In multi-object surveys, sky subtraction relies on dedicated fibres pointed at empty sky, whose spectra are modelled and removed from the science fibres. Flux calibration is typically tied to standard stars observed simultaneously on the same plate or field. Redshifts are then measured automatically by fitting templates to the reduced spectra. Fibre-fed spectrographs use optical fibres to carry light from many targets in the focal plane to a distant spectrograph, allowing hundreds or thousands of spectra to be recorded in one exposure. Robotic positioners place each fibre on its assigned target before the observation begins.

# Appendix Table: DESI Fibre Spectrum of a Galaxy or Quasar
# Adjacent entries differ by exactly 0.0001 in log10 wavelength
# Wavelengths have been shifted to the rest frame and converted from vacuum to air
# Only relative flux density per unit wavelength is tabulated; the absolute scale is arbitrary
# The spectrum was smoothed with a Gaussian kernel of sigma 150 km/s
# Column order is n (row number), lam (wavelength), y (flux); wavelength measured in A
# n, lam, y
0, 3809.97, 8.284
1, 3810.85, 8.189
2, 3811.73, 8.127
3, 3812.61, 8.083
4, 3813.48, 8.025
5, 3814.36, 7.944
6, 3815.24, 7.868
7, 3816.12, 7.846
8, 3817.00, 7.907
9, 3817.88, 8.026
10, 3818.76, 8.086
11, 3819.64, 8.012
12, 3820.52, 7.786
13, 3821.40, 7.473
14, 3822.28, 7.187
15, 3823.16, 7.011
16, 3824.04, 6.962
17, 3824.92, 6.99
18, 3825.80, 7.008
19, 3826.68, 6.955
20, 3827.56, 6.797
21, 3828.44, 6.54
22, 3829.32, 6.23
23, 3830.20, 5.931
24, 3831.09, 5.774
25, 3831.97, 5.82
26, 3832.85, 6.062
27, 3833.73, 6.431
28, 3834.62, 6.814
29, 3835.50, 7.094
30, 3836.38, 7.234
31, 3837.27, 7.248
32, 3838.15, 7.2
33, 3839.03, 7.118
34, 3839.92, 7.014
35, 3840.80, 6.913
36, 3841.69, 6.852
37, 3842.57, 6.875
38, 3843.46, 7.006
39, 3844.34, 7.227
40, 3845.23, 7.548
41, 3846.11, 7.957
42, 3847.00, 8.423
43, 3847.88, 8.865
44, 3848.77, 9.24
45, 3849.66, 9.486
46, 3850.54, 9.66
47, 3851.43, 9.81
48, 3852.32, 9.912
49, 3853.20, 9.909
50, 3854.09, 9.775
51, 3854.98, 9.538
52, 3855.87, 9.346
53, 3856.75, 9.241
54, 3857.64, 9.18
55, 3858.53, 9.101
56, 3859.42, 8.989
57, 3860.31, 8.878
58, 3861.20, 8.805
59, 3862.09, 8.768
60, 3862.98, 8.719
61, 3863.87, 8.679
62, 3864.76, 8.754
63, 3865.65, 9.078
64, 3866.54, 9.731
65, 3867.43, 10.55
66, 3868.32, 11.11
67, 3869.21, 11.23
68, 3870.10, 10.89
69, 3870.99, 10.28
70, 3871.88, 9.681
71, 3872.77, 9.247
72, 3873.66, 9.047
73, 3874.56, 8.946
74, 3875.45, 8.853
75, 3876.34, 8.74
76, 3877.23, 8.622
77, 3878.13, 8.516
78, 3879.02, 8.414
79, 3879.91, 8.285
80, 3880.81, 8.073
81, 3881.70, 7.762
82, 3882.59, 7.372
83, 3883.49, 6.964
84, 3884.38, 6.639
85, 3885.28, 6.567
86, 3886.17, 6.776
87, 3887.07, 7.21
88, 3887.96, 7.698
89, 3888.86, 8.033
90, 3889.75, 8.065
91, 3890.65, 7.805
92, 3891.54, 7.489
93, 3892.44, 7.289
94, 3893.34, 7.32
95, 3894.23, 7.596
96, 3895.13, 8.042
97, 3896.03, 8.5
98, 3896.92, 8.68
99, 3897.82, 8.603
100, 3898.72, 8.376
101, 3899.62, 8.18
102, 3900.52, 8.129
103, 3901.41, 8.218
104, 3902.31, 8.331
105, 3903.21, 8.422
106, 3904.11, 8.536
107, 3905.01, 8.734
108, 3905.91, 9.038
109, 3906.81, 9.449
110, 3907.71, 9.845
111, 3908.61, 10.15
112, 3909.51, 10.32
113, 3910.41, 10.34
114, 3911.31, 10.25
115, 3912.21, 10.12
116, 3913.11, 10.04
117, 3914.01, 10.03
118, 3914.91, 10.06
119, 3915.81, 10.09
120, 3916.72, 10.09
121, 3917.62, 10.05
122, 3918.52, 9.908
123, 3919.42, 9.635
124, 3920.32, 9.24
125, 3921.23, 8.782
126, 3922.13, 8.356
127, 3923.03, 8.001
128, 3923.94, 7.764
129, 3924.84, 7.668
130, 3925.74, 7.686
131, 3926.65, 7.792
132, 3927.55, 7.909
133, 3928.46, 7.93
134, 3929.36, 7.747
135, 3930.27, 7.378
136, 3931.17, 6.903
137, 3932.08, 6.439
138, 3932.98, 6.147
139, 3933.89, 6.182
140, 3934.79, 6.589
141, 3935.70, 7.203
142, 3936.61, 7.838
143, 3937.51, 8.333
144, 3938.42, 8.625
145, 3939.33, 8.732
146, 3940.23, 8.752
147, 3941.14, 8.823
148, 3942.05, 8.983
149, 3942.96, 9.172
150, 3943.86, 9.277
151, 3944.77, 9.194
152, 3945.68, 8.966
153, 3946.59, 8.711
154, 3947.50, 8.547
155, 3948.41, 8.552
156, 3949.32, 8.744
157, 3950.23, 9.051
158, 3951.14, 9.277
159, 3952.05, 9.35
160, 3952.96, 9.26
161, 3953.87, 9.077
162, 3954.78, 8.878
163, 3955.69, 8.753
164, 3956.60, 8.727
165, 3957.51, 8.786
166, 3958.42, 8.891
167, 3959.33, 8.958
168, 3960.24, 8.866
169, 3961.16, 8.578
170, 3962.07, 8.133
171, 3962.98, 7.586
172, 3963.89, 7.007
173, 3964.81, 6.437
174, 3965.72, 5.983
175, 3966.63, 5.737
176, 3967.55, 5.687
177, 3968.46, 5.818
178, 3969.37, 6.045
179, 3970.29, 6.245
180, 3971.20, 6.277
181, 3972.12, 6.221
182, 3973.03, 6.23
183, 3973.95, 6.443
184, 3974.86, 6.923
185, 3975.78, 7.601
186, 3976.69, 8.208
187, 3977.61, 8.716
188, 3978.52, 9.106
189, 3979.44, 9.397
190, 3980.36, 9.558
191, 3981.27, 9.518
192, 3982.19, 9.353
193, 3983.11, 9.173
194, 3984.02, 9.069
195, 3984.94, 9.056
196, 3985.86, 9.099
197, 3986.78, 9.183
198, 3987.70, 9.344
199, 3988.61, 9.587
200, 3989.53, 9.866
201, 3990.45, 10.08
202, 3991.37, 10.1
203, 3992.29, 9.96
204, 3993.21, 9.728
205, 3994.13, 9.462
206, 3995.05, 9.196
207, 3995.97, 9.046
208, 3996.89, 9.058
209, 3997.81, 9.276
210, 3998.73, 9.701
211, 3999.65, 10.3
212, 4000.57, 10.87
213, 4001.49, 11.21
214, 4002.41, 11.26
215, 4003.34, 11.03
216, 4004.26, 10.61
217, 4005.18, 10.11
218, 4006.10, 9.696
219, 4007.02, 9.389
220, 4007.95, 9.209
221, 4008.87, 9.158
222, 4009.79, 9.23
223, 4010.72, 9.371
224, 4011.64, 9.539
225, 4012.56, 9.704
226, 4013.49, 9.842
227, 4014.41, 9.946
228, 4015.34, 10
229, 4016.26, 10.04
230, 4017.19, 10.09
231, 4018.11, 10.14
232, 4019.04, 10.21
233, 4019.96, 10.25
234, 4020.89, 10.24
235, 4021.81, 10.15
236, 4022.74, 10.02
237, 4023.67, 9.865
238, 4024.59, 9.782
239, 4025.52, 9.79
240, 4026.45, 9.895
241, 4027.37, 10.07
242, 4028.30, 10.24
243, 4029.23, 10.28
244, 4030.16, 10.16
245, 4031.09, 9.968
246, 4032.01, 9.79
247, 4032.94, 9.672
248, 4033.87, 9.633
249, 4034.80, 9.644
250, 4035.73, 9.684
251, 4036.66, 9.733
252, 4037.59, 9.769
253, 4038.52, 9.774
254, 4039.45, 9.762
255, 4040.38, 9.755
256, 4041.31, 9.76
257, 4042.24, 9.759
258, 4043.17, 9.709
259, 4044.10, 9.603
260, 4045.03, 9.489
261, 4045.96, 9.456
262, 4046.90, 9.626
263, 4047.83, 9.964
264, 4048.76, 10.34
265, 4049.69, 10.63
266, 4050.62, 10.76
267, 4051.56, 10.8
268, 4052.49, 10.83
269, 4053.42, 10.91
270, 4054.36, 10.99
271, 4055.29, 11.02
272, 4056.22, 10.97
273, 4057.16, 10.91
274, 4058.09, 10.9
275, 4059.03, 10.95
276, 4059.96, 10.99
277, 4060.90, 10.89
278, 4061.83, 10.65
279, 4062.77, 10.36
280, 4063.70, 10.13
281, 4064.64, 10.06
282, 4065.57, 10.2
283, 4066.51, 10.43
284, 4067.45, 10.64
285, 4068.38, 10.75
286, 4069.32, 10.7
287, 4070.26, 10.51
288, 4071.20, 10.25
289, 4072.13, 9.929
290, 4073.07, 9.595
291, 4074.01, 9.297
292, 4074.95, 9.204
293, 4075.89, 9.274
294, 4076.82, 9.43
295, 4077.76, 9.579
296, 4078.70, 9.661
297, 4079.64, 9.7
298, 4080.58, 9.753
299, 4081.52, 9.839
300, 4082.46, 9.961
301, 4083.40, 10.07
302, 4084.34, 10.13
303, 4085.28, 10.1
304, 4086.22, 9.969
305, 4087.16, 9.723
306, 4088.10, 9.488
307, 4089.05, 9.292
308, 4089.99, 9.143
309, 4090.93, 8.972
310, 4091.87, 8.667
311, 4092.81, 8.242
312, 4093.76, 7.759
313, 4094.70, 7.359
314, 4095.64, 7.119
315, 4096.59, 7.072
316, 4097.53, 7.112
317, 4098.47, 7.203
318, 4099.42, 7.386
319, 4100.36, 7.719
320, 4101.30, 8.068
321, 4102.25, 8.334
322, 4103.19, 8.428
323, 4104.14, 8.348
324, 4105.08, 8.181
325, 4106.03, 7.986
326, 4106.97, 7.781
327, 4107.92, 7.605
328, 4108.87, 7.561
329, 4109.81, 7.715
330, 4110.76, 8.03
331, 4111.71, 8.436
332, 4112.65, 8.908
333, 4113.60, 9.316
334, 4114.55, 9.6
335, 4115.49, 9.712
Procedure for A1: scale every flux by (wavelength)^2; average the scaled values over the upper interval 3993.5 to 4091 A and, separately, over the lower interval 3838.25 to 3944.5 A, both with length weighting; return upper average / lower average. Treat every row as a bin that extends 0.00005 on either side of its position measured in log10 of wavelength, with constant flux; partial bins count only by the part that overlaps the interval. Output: 1.26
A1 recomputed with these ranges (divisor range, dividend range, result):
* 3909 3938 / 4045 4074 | 1.31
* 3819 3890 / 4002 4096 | 1.34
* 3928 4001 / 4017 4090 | 1.26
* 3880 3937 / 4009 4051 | 1.27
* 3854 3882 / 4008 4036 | 1.16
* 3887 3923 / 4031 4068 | 1.24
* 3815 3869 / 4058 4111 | 1.29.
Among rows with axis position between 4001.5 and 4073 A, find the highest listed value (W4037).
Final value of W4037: 11.26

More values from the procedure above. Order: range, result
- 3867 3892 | 11.23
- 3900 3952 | 10.34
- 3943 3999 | 10.1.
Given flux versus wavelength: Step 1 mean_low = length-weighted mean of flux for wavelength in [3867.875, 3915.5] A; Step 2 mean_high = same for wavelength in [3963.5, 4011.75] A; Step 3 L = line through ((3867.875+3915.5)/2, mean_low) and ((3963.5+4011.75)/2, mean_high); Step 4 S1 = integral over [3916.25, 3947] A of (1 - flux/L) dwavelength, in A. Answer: 1.6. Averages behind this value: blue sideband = 8.7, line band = 8.26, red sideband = 8.75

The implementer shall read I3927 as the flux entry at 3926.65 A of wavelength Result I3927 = 7.792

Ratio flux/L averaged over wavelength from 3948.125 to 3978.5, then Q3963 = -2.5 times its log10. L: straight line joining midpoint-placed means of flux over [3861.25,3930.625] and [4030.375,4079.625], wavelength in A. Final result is 0.20 mag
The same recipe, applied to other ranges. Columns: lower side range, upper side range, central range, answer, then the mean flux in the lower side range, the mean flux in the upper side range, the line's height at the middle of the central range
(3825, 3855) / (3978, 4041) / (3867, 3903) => -0.03 mag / 7.56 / 9.79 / 8.16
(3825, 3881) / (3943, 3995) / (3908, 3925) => -0.14 mag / 8.35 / 8.41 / 8.38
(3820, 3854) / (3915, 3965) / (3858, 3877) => -0.21 mag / 7.46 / 8.43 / 7.75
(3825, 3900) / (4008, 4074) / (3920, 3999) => 0.12 mag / 8.17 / 10.1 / 9.23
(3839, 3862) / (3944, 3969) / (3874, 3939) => 0.01 mag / 8.59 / 8.21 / 8.39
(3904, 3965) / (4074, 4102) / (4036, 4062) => -0.17 mag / 8.67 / 8.86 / 8.82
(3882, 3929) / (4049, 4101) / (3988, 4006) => -0.10 mag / 8.54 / 9.7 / 9.17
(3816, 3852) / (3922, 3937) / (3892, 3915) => -0.21 mag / 7.38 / 7.36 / 7.37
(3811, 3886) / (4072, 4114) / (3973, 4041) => -0.13 mag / 8.15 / 8.71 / 8.51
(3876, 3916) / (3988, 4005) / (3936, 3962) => 0.06 mag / 8.47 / 10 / 9.29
